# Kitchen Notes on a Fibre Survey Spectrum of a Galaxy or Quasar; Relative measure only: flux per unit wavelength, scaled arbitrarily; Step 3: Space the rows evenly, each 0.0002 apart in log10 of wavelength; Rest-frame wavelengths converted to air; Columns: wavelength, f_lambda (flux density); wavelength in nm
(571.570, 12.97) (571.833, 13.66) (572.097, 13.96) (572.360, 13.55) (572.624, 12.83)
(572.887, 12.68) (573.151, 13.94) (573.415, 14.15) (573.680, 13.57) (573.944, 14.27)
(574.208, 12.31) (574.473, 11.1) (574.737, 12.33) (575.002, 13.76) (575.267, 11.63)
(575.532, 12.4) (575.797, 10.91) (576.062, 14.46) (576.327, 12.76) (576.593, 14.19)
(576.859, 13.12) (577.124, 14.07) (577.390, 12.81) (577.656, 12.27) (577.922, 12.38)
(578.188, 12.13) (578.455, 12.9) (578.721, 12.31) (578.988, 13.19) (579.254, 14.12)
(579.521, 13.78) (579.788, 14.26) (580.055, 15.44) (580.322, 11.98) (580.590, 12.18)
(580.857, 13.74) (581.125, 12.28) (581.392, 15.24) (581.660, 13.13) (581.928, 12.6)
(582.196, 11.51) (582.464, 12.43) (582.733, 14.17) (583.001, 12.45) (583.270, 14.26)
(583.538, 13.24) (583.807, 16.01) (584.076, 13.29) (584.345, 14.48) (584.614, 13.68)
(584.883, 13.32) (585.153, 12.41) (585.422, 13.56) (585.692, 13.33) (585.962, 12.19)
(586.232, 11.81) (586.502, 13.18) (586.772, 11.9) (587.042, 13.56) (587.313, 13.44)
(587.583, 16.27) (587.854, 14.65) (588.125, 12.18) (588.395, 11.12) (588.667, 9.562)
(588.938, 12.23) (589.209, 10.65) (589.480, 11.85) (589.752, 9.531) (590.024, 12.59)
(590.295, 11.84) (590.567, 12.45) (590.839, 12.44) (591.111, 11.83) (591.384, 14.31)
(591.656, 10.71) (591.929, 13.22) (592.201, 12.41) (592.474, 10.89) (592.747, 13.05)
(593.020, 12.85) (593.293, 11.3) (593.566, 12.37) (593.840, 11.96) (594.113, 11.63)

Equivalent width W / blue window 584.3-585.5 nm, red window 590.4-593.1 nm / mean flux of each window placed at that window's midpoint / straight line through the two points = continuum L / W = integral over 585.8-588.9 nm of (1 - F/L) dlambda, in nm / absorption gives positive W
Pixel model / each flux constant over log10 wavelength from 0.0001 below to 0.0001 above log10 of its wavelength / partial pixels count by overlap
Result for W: 0.083 nm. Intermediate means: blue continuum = 13.4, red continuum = 12.4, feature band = 12.7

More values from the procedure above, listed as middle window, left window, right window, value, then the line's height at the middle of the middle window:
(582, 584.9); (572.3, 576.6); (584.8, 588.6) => -0.12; 13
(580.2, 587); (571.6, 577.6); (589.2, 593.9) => -0.33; 12.5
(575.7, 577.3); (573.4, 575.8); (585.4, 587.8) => -0.07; 12.8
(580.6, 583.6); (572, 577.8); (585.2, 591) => -0.11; 12.7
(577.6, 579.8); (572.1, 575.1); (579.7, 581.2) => 0.05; 13.3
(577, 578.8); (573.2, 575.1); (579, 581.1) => 0.09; 13.4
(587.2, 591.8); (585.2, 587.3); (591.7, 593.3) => 0.12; 12.5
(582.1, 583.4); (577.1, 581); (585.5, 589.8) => -0.02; 12.8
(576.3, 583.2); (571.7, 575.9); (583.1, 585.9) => 0.11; 13.4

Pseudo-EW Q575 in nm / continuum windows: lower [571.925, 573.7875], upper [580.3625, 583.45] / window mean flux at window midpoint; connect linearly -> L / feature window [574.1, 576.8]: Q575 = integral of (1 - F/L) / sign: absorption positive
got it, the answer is 0.16 nm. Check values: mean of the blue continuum 13.5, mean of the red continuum 13.1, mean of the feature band 12.6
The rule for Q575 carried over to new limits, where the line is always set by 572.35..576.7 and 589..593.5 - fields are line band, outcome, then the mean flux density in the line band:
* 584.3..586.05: -0.13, 13.2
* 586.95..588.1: -0.19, 14.3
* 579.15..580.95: -0.14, 13.6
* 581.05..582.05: -0.07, 13.4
